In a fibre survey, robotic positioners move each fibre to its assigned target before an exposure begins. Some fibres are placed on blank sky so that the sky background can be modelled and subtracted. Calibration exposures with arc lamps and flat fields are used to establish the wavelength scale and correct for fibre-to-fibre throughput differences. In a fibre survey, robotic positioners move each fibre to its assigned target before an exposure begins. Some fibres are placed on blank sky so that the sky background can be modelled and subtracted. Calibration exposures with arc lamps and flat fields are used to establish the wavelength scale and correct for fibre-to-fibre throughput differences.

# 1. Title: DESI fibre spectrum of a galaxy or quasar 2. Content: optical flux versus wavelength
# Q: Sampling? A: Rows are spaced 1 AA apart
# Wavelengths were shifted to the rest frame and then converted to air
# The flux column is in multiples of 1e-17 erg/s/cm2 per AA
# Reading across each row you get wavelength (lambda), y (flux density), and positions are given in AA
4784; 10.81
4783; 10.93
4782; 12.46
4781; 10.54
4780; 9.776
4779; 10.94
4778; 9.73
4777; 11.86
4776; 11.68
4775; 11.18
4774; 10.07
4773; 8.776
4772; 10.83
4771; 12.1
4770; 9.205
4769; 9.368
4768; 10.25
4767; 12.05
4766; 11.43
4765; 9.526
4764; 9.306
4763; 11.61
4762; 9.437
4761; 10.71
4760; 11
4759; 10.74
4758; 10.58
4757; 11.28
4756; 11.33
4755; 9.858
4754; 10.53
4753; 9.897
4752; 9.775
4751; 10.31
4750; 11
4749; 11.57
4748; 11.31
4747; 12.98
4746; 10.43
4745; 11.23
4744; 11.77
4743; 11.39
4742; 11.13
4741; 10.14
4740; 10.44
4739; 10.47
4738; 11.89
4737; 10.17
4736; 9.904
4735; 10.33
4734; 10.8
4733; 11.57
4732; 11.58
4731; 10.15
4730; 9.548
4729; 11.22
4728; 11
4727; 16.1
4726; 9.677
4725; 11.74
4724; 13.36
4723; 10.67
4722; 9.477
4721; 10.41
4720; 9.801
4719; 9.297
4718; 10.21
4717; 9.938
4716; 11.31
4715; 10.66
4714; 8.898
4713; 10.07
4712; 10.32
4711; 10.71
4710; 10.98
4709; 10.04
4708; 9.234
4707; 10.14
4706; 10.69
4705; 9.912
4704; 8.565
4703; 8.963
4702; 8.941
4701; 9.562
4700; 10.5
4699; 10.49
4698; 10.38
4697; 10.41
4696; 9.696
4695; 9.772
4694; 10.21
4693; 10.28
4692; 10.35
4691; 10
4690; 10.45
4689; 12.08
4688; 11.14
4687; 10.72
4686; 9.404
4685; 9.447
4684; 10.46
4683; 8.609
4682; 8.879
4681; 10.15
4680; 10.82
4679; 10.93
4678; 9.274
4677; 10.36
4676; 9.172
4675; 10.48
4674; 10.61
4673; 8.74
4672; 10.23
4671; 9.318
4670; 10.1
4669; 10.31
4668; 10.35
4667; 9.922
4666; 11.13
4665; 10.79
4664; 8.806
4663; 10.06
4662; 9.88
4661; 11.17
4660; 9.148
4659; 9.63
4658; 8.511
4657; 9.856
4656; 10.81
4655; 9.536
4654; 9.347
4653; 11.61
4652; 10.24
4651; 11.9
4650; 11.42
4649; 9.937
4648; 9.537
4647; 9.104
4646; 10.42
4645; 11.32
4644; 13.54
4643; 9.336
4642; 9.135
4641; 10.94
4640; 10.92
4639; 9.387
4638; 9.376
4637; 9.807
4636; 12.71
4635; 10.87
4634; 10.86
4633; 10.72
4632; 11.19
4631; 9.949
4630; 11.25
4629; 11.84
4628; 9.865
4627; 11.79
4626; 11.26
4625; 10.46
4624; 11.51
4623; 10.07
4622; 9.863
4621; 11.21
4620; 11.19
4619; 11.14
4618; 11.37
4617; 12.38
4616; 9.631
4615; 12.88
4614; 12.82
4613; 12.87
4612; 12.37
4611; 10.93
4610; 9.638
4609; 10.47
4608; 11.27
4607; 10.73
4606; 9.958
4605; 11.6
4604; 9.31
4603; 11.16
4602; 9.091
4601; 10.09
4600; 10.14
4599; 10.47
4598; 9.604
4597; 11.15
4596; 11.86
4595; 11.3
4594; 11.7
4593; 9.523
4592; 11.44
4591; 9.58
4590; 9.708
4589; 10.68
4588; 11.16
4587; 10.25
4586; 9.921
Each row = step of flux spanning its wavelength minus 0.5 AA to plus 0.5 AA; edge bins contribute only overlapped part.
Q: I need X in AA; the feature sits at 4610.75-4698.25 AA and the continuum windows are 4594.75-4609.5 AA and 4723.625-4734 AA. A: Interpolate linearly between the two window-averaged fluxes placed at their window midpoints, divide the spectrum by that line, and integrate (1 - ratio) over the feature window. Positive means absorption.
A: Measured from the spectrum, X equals 3.6 AA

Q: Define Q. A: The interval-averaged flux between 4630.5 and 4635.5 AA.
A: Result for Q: 10.7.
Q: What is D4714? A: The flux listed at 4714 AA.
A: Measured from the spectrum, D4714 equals 8.898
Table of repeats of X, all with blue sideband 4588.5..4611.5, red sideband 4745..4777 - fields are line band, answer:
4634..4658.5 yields 0.3 AA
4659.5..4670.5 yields 0.4 AA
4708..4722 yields 0.6 AA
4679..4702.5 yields 1.0 AA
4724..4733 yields -0.7 AA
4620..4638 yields -0.6 AA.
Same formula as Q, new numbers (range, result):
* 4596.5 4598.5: 10.4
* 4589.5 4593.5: 10.1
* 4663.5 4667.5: 10.2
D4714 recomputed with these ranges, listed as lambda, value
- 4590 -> 9.708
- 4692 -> 10.35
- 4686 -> 9.404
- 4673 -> 8.74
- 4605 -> 11.6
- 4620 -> 11.19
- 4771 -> 12.1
